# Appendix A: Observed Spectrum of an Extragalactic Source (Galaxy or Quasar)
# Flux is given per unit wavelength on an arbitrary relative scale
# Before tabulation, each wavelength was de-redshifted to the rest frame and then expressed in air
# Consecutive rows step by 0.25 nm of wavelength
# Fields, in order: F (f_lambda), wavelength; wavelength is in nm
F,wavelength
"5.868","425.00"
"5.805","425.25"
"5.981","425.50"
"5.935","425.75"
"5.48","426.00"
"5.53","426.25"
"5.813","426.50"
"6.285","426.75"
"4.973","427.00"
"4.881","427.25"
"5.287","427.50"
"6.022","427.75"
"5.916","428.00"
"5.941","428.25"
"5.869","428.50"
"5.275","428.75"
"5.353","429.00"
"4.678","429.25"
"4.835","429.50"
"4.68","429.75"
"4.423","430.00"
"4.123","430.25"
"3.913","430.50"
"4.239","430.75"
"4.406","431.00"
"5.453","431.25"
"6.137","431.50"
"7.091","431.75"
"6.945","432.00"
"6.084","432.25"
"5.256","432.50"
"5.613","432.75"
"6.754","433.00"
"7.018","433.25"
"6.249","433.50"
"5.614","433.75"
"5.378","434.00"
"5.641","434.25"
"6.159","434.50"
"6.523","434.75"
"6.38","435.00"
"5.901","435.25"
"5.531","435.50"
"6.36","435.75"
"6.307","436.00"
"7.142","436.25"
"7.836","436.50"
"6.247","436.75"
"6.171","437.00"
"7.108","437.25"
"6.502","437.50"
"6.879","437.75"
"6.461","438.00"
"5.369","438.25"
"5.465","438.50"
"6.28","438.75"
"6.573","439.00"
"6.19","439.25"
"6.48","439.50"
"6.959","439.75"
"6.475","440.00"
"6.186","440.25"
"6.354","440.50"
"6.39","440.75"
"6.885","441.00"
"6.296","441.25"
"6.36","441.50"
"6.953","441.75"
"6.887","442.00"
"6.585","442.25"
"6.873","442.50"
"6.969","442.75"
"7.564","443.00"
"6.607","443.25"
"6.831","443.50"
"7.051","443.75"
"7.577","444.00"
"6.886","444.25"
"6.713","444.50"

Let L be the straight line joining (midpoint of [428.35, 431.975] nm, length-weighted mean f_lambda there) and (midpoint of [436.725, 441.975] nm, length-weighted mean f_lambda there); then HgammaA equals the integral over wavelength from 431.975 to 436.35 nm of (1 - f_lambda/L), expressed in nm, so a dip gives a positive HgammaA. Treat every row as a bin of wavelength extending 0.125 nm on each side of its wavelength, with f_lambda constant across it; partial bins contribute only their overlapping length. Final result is -0.36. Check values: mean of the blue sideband 5.09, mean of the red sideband 6.42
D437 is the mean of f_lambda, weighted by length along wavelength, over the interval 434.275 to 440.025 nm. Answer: 6.39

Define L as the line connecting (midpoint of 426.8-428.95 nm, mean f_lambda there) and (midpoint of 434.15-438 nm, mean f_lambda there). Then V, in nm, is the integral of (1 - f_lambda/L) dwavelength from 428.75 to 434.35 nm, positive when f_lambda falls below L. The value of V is 0.486 nm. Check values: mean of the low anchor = 5.54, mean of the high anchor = 6.45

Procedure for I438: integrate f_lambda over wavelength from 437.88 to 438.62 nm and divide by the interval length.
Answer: 5.76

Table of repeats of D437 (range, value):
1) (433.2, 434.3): 5.93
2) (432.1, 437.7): 6.27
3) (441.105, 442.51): 6.64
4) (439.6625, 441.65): 6.49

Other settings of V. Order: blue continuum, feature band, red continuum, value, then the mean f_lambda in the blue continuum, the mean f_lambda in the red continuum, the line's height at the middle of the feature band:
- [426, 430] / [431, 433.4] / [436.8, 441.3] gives -0.16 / 5.39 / 6.39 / 5.77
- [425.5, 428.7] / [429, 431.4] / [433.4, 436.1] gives 0.50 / 5.66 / 6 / 5.8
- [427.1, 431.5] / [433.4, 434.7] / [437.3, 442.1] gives -0.04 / 5.05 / 6.43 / 5.68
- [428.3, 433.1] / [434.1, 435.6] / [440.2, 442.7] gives -0.05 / 5.32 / 6.6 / 5.82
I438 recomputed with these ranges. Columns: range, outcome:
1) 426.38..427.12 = 5.69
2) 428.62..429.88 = 4.97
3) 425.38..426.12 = 5.8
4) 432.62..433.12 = 6.17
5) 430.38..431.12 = 4.19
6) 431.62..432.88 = 6.2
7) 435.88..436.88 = 6.88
